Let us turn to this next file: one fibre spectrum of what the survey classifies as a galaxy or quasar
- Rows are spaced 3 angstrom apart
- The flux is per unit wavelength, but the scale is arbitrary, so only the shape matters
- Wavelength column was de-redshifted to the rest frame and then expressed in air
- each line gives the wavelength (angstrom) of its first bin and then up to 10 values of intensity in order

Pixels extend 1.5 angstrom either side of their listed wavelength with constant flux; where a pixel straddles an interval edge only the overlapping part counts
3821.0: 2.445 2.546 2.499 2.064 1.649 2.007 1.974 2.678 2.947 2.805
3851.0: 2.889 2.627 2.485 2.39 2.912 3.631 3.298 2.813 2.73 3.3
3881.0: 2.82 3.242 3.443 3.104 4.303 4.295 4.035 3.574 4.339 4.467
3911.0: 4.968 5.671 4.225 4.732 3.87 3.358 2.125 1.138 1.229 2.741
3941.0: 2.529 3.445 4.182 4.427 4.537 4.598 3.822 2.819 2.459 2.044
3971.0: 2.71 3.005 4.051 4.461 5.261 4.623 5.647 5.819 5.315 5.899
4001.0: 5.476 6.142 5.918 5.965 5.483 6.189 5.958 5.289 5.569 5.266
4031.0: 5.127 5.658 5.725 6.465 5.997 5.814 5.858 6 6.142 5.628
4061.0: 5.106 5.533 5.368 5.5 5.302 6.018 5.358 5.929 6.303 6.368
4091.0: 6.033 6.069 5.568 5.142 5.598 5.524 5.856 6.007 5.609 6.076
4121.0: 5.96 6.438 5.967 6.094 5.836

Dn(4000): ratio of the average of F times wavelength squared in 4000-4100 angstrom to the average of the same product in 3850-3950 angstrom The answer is 1.84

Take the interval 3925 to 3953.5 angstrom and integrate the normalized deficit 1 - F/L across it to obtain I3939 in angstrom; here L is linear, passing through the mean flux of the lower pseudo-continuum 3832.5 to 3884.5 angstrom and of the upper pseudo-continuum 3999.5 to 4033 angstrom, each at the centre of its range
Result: 9.1 angstrom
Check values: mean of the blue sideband 2.74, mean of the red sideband 5.67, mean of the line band 2.91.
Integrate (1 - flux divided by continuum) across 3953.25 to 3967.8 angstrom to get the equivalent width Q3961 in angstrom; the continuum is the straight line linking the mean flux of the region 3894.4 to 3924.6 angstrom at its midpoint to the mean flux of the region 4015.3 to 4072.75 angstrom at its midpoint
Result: 4.4 angstrom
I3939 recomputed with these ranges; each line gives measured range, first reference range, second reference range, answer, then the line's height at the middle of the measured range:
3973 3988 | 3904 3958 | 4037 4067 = 0.7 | 4.56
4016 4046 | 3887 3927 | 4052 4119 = -2.5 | 5.27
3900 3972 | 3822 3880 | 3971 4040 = 9.5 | 4.12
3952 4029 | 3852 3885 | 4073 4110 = -4.2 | 4.49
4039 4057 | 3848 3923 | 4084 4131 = -2.5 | 5.28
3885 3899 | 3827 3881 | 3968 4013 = -2.1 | 3.29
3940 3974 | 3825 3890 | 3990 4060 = 8.3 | 4.53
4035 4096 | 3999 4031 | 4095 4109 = -2.5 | 5.6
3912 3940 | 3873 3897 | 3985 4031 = 5.6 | 4.13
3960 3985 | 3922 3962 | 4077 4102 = 2.6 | 3.75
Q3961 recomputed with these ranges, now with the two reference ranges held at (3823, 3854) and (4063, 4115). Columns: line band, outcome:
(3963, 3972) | 3.7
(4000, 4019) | -4.9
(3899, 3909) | -2.5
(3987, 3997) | -2.5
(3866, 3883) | -1.0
